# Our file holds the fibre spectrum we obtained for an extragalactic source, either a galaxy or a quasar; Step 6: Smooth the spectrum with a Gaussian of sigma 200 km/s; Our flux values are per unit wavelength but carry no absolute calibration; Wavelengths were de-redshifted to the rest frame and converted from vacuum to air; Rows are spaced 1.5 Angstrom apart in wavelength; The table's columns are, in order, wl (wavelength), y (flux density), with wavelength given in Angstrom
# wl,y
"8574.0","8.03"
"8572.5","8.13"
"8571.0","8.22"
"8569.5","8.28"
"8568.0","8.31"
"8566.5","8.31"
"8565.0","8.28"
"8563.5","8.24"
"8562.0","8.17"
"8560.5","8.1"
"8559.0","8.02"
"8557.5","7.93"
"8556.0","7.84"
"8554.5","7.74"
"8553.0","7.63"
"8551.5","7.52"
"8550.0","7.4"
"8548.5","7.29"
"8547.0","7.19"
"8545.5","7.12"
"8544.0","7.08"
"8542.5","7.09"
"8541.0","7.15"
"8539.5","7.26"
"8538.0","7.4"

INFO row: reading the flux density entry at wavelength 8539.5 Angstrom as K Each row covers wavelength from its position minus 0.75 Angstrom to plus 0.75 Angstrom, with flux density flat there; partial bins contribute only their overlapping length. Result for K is 7.26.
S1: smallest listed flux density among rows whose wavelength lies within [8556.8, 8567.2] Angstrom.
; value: 7.93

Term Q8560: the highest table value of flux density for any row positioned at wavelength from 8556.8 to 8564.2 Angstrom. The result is 8.24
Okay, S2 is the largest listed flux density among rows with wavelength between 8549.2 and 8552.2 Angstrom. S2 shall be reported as 7.52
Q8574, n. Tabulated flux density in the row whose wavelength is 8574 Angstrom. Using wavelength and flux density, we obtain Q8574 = 8.03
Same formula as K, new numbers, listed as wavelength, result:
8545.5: 7.12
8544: 7.08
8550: 7.4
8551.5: 7.52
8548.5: 7.29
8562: 8.17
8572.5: 8.13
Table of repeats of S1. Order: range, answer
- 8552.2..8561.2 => 7.63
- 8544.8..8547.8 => 7.12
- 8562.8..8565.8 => 8.24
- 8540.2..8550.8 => 7.08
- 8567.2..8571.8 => 8.22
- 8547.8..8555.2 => 7.29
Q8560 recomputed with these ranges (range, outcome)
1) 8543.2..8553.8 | 7.63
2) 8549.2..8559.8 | 8.02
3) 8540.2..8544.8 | 7.15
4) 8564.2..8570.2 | 8.31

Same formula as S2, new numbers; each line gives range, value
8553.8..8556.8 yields 7.84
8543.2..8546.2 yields 7.12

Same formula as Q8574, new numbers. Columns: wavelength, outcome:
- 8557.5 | 7.93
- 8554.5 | 7.74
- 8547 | 7.19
